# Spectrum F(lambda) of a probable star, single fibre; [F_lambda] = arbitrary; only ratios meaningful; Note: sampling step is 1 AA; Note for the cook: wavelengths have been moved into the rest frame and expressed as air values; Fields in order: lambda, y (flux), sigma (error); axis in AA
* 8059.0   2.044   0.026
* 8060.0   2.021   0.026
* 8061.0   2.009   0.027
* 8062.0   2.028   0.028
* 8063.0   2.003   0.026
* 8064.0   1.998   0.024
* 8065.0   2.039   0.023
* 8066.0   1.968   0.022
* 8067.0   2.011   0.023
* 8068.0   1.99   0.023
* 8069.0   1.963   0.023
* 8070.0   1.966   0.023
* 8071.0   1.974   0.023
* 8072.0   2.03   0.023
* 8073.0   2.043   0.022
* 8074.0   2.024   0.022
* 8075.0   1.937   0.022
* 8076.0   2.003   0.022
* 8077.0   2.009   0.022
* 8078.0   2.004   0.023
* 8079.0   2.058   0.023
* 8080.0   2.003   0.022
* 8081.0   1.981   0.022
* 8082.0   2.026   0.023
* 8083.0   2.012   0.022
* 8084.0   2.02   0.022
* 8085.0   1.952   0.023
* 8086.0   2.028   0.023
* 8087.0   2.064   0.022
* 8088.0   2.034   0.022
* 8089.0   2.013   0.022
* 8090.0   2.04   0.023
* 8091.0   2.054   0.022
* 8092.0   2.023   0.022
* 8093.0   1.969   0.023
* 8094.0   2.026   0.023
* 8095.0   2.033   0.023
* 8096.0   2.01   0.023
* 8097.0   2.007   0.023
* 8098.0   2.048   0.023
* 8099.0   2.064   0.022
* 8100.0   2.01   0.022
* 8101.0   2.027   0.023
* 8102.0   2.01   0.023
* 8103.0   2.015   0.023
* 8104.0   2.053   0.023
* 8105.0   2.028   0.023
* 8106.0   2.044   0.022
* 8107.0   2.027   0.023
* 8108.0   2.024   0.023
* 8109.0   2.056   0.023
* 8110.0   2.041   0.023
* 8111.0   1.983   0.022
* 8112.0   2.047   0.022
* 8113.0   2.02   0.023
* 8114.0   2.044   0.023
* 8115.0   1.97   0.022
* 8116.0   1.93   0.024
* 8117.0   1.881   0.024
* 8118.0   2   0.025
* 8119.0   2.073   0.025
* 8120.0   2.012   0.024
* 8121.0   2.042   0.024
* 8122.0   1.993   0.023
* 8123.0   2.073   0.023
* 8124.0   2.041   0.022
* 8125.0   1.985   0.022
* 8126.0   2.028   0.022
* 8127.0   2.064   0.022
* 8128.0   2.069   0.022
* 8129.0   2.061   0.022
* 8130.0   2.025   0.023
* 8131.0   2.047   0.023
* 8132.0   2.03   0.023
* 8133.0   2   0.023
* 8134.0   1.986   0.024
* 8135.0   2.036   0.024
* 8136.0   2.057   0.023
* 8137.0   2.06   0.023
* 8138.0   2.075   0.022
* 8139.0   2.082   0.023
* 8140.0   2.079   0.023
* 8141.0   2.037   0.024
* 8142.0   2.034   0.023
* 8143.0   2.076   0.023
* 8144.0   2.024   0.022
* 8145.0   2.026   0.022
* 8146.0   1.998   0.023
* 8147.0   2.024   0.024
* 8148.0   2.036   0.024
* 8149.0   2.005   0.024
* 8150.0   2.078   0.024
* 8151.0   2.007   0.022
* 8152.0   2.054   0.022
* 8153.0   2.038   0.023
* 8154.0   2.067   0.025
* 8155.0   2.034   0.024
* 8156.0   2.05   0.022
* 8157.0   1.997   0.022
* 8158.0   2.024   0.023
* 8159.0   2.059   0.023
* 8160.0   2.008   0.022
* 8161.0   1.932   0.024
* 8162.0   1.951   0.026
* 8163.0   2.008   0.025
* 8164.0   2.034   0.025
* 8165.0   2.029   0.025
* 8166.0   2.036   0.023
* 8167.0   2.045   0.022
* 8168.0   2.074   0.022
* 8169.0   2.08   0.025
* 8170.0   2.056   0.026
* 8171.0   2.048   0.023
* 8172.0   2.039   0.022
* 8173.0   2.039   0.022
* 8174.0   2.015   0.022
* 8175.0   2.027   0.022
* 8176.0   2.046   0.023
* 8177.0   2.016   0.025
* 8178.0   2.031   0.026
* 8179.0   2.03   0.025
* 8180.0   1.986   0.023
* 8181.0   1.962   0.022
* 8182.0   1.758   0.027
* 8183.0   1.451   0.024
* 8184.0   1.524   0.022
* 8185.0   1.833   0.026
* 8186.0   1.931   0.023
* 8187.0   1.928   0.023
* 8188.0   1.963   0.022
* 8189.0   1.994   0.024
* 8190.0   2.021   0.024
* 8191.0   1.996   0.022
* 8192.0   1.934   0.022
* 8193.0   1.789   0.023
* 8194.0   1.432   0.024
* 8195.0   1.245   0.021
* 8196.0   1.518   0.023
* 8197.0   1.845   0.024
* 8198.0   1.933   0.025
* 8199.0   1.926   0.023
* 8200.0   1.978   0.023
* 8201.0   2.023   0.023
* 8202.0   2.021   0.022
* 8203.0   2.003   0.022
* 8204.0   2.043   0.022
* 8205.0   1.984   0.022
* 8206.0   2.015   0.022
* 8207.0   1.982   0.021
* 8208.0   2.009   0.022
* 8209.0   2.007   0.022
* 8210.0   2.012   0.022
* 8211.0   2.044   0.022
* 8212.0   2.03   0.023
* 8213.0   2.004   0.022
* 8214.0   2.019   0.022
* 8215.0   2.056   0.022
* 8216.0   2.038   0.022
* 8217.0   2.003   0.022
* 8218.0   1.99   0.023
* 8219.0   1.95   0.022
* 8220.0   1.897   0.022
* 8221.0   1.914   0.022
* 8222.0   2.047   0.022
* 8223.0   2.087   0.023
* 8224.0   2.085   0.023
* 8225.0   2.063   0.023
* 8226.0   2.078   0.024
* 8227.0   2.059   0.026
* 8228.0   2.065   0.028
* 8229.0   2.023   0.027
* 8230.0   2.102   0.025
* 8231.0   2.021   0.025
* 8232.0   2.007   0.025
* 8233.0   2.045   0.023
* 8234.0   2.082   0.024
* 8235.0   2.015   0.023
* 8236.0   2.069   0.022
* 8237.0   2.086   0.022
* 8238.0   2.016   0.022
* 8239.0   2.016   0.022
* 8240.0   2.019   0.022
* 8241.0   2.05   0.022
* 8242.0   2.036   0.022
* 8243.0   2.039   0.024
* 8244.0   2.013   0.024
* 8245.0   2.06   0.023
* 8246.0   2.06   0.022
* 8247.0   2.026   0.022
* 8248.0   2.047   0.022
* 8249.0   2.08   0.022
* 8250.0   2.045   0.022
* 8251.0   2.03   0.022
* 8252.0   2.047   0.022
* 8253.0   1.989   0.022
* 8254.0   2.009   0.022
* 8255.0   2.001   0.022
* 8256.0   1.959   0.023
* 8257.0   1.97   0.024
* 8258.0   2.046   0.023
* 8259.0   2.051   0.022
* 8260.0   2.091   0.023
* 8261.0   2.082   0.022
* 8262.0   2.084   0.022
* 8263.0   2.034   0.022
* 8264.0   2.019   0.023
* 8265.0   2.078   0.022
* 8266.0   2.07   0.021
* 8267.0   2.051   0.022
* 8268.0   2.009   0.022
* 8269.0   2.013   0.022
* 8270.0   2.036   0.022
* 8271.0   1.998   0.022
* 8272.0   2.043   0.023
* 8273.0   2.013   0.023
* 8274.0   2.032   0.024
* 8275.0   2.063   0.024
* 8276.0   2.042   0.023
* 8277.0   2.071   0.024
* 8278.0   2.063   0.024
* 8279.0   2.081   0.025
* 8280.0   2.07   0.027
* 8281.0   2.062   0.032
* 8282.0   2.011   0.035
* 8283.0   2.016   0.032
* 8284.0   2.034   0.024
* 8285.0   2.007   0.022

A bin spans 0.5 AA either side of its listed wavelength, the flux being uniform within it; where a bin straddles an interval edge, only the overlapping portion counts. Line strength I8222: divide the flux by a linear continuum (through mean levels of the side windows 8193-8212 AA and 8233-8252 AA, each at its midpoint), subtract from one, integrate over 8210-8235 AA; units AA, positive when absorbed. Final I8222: -0.8 AA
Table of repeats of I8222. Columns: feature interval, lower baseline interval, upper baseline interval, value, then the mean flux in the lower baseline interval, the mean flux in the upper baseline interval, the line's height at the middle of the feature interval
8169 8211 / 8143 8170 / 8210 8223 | 2.1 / 2.03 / 2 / 2.01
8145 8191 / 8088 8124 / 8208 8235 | 0.9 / 2.02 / 2.03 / 2.02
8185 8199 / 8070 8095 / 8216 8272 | 1.5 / 2.01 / 2.03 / 2.03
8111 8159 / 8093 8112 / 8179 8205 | -1.7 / 2.03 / 1.85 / 1.96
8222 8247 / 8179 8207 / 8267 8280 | -1.2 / 1.86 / 2.04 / 1.95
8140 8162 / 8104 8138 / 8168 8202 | -0.7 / 2.02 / 1.9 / 1.96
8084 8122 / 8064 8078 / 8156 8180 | -0.2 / 2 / 2.03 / 2.01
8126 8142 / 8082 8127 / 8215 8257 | -0.2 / 2.02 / 2.03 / 2.02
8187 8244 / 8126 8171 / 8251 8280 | 1.7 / 2.04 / 2.04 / 2.04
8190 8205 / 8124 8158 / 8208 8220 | 1.3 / 2.04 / 2.01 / 2.02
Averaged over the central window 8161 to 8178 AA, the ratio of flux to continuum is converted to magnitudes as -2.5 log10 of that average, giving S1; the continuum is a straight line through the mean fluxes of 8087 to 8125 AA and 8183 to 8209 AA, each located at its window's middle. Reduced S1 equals -0.06 mag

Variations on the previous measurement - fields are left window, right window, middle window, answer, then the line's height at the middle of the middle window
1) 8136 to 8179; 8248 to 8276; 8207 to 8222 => 0.02 mag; 2.04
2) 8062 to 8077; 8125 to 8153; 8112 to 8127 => 0.01 mag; 2.03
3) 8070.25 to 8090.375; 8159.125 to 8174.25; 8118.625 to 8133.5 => -0.01 mag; 2.02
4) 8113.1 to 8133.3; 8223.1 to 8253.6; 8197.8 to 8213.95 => 0.02 mag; 2.04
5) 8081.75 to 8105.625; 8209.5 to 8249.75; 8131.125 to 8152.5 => -0.01 mag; 2.03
